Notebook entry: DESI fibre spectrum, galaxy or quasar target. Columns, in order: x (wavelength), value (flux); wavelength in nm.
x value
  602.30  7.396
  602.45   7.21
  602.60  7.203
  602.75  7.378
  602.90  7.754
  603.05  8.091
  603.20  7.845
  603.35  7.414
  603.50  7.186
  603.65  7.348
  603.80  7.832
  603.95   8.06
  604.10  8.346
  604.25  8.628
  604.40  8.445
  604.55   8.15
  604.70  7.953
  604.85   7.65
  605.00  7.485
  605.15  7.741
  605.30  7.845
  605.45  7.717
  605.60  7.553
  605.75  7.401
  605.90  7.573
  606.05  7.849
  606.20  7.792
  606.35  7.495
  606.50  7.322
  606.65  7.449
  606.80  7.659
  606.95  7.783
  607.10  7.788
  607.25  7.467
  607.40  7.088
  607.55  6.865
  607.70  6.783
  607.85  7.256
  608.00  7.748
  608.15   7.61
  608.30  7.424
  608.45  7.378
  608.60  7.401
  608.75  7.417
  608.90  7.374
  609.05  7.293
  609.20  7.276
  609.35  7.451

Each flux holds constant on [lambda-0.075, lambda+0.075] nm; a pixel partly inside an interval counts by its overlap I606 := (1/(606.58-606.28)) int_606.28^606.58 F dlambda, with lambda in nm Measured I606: 7.41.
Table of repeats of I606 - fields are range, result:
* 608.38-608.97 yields 7.39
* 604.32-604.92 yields 8.06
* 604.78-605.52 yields 7.69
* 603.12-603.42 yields 7.64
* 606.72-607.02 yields 7.72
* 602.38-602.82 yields 7.26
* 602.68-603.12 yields 7.74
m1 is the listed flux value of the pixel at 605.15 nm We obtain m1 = 7.741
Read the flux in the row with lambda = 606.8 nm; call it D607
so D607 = 7.659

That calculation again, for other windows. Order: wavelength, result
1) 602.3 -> 7.396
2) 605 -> 7.485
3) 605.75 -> 7.401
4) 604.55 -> 8.15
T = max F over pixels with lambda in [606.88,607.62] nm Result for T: 7.788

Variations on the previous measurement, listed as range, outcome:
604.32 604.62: 8.445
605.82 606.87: 7.849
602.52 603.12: 8.091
